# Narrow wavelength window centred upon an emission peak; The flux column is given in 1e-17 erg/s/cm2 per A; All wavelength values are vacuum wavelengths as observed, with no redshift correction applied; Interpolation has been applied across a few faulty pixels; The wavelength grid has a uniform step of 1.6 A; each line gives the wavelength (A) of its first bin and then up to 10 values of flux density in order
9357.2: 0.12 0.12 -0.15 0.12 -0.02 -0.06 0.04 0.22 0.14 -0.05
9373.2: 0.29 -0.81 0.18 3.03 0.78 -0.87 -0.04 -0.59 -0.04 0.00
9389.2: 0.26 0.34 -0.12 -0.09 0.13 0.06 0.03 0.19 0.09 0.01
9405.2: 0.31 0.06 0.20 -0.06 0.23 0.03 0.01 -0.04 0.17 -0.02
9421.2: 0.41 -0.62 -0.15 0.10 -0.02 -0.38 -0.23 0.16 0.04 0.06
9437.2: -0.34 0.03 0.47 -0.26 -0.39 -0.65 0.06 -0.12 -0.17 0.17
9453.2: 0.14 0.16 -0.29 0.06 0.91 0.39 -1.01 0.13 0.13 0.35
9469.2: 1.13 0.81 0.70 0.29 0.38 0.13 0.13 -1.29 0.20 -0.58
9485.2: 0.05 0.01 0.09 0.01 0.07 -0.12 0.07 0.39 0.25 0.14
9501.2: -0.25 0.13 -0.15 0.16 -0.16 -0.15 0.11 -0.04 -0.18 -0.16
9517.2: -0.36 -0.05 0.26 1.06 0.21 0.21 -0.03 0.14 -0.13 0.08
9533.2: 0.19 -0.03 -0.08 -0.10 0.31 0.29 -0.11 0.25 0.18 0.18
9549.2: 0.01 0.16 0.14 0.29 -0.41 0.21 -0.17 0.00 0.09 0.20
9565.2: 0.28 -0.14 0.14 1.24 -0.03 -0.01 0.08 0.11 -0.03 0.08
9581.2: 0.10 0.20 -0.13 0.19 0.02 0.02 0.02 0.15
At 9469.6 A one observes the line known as [O III] 5007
